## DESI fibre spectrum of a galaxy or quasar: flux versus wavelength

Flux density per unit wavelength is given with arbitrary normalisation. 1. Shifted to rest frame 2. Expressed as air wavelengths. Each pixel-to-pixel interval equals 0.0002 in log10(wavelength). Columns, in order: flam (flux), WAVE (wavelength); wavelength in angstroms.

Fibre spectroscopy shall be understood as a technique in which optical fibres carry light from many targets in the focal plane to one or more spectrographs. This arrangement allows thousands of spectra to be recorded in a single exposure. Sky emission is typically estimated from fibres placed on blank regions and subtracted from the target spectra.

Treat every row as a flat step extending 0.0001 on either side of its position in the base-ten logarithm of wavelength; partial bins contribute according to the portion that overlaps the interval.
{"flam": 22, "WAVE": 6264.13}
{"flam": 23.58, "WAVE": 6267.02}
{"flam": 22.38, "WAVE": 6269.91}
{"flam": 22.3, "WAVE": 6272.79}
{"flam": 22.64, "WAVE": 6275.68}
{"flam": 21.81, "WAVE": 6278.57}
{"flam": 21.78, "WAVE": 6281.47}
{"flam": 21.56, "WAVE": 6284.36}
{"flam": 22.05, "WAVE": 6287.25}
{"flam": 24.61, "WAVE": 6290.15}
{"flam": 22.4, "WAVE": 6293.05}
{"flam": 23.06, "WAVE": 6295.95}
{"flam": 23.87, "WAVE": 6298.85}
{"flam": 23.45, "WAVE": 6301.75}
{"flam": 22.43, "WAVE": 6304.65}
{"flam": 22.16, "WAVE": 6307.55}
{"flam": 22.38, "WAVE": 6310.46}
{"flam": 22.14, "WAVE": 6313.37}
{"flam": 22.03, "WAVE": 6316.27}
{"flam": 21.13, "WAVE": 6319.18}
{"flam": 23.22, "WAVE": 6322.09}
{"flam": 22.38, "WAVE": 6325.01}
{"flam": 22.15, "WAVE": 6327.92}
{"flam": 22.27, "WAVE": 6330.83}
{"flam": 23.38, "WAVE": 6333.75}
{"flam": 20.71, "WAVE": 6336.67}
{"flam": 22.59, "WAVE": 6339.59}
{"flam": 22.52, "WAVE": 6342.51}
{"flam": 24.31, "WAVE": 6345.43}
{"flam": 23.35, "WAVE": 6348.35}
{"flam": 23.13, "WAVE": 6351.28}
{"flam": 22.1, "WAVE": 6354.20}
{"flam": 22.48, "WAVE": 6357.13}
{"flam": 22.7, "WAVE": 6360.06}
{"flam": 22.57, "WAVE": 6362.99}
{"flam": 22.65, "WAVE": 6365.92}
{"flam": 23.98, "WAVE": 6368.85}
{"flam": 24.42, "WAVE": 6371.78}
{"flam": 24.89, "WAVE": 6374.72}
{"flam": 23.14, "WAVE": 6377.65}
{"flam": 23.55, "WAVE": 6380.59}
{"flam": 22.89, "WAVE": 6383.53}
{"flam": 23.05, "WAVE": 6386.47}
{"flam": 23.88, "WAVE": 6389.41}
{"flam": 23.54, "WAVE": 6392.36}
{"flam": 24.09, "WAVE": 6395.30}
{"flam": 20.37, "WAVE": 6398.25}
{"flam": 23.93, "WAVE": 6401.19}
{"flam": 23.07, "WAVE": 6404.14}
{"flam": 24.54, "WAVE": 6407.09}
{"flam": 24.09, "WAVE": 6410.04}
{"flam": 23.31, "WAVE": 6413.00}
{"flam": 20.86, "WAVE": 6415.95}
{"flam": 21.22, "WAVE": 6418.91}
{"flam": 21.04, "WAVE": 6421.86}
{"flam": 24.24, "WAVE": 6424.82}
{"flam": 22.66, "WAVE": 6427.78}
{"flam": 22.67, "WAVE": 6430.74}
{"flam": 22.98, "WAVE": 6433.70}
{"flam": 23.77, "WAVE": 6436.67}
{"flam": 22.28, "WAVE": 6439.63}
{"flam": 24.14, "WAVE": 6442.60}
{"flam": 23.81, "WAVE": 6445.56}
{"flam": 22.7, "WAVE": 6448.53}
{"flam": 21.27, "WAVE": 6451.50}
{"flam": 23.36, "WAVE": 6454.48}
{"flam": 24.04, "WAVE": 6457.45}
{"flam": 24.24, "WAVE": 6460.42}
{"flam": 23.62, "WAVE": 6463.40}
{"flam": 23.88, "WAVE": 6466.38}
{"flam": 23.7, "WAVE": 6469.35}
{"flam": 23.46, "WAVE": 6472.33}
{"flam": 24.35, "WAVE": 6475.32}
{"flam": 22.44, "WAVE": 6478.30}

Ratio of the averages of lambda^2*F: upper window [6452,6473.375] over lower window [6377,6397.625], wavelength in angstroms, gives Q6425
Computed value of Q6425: 1.04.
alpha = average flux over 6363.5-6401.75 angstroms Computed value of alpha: 23.4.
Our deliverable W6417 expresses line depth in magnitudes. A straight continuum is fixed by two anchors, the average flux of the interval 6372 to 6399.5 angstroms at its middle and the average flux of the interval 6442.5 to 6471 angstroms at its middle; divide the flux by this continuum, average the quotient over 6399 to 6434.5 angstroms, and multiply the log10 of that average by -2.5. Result 0.03 mag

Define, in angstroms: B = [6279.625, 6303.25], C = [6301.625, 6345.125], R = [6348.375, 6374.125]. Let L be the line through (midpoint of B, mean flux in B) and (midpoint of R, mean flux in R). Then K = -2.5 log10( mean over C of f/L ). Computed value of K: 0.03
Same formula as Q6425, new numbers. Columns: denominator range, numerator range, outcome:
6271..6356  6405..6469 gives 1.06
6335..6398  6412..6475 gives 1.02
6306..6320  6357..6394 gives 1.08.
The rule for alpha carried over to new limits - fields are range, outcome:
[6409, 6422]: 22.1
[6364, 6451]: 23.1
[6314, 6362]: 22.5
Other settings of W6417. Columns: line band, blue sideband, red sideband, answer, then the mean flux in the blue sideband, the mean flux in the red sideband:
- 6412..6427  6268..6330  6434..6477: 0.05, 22.5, 23.5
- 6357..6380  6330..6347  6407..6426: -0.04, 22.6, 22.6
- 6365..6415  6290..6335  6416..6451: -0.04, 22.6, 22.7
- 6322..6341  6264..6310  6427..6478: 0.02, 22.6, 23.3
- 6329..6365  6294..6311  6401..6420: 0.01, 22.9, 23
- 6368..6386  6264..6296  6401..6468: -0.04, 22.5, 23.1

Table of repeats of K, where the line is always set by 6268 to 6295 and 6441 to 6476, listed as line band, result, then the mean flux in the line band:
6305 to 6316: 0.018 mag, 22.2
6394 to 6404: 0.016 mag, 22.8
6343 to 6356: -0.015 mag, 23.2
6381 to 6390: -0.008 mag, 23.2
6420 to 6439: 0.024 mag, 22.8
